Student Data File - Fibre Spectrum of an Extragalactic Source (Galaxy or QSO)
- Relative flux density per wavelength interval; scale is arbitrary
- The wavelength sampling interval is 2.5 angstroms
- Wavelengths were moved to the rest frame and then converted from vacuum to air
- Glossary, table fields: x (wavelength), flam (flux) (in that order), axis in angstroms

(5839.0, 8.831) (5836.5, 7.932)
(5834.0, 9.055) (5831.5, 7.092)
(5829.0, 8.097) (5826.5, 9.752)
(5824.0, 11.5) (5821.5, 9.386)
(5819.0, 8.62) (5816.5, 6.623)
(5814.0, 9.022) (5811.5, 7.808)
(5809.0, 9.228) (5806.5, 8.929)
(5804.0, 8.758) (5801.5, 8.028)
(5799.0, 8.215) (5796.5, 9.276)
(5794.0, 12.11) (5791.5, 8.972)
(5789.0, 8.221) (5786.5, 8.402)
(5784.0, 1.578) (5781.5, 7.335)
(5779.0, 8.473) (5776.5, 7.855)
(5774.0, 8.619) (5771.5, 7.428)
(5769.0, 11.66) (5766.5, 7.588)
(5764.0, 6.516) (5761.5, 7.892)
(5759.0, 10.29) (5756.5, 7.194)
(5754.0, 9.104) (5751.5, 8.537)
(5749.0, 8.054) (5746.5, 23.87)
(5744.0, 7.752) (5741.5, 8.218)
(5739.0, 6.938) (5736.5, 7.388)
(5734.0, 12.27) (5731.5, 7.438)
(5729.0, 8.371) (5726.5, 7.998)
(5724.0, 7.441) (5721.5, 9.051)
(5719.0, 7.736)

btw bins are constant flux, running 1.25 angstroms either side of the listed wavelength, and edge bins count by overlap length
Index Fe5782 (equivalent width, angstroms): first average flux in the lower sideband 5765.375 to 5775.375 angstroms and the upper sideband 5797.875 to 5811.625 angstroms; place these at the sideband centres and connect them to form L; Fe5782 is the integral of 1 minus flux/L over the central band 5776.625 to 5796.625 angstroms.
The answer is 1.67 angstroms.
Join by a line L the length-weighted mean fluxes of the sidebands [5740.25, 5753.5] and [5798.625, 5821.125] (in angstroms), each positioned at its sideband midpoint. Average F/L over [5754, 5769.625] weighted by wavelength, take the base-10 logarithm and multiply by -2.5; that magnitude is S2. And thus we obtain 0.24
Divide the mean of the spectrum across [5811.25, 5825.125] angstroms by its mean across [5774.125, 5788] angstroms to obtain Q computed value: 1.28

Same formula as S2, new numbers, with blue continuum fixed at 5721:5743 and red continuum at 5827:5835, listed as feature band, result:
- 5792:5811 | -0.11 mag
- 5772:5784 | 0.13 mag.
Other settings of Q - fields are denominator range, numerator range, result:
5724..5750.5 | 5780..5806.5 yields 0.84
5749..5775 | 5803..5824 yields 1.03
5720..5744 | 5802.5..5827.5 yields 1.08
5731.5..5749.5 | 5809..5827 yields 0.85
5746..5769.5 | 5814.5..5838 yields 0.91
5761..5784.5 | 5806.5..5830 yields 1.16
